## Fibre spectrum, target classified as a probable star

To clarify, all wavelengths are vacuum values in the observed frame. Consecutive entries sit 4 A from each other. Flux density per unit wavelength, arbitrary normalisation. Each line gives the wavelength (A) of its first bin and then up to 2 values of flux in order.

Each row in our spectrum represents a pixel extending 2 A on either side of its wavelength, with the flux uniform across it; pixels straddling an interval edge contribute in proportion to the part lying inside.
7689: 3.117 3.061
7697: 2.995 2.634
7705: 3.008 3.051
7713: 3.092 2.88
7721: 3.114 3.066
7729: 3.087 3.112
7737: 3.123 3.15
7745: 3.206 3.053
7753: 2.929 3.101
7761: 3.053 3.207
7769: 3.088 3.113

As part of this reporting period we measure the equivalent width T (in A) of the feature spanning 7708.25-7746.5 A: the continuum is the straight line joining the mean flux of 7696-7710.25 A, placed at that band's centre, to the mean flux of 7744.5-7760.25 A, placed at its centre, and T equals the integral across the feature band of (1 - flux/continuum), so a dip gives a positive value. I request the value -1.34 A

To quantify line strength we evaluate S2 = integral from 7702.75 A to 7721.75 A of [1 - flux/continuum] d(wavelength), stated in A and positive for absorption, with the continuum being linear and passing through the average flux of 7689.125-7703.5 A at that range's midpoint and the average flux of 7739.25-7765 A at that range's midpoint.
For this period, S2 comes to -0.3 A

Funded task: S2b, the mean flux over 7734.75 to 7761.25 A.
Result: 3.09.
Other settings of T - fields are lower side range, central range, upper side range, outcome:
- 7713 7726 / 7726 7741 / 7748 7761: -0.4 A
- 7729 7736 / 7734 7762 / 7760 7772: 0.2 A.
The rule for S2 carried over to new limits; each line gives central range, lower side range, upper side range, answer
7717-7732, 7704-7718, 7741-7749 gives 0.0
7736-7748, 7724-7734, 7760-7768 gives -0.2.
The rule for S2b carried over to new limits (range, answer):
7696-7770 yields 3.05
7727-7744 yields 3.12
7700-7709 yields 2.89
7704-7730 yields 3.04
